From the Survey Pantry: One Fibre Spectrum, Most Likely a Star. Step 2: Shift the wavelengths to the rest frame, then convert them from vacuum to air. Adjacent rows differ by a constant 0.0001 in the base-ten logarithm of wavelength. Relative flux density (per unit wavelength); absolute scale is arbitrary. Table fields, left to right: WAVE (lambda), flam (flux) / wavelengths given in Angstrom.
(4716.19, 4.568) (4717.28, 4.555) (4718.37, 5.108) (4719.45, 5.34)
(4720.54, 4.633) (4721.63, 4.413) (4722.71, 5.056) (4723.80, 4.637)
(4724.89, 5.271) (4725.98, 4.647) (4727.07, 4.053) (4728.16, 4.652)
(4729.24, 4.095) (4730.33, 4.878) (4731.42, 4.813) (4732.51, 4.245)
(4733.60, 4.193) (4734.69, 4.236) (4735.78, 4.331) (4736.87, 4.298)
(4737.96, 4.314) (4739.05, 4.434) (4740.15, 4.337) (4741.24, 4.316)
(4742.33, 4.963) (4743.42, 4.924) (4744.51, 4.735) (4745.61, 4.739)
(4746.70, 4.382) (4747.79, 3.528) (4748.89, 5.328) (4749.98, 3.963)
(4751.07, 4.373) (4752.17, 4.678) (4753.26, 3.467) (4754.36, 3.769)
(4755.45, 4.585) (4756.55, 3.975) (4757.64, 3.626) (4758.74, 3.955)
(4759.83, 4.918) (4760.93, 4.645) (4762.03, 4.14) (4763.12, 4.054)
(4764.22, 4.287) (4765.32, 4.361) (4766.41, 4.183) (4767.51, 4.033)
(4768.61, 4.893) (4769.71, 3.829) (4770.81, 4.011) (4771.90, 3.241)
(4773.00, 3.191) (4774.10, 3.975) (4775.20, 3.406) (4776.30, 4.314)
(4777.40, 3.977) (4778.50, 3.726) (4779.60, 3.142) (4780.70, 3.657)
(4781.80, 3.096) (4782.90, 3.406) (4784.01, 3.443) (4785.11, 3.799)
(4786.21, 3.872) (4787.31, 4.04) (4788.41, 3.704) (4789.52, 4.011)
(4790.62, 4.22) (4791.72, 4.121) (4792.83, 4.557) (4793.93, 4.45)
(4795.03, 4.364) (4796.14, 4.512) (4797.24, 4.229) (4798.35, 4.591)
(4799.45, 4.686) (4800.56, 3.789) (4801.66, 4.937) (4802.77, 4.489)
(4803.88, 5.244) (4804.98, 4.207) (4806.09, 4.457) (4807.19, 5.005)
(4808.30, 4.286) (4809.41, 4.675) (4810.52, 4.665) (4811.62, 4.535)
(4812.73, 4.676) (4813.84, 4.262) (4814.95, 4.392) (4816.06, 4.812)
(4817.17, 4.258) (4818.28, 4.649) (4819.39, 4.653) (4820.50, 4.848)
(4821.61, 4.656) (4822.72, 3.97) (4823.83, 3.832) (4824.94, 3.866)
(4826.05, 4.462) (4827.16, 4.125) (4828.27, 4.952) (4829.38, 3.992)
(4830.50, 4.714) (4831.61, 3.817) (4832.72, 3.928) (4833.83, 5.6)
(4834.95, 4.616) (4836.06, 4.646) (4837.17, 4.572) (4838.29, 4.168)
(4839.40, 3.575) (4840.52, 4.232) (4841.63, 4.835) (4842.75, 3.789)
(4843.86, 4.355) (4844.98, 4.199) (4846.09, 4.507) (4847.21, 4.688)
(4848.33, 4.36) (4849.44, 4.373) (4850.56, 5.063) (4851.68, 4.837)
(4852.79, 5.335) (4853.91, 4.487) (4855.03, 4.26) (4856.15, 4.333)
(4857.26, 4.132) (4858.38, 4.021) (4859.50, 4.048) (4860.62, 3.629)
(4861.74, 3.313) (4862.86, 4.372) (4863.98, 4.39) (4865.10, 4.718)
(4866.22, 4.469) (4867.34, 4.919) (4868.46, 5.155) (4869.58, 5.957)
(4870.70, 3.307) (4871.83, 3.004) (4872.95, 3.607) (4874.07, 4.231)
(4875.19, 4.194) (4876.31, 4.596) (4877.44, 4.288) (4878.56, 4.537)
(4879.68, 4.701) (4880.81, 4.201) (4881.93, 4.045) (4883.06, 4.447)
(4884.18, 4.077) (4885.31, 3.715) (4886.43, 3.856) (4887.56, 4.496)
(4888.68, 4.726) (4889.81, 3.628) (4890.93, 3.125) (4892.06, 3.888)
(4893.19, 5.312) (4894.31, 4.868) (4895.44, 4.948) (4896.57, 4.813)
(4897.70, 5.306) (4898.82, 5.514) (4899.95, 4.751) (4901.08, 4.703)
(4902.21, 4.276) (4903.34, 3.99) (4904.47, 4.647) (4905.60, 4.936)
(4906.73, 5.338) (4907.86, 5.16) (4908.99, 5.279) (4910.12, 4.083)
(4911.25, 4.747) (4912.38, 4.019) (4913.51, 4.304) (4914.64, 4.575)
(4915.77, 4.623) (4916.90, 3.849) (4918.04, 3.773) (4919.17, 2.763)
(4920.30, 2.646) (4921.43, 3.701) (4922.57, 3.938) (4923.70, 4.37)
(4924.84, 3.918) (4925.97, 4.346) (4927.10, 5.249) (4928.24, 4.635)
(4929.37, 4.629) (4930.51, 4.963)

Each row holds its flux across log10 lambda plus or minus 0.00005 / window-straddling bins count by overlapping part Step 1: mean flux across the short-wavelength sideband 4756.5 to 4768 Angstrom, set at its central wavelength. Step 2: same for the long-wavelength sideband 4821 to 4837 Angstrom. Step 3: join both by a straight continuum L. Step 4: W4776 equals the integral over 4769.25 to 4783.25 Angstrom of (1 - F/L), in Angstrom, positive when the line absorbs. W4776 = 2.1 Angstrom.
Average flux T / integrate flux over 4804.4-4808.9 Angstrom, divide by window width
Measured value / 4.5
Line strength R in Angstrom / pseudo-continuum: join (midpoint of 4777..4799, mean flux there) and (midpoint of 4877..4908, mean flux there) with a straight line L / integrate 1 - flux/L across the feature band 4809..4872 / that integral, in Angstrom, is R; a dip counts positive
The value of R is -2.79 Angstrom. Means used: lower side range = 3.95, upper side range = 4.5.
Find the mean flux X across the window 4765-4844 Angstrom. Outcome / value 4.23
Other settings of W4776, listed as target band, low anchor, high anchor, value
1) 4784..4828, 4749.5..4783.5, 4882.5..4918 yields -2.7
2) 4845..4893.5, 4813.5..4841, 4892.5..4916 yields 3.0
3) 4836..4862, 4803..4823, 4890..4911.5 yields 1.7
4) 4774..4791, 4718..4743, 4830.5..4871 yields 3.0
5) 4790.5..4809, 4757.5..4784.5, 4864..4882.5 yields -2.1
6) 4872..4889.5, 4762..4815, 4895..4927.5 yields 0.6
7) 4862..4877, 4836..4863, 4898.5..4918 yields 0.2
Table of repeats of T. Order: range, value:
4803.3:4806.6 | 4.64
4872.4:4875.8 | 4.03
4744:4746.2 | 4.72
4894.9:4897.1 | 4.87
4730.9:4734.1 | 4.42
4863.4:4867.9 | 4.62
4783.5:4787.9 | 3.8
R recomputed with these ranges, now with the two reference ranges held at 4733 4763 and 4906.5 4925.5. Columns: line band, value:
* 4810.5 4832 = -0.7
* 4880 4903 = -1.4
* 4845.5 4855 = -1.0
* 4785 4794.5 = 0.4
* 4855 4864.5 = 0.4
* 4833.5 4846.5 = -0.5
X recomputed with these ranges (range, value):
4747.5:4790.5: 3.97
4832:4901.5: 4.4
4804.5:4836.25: 4.47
